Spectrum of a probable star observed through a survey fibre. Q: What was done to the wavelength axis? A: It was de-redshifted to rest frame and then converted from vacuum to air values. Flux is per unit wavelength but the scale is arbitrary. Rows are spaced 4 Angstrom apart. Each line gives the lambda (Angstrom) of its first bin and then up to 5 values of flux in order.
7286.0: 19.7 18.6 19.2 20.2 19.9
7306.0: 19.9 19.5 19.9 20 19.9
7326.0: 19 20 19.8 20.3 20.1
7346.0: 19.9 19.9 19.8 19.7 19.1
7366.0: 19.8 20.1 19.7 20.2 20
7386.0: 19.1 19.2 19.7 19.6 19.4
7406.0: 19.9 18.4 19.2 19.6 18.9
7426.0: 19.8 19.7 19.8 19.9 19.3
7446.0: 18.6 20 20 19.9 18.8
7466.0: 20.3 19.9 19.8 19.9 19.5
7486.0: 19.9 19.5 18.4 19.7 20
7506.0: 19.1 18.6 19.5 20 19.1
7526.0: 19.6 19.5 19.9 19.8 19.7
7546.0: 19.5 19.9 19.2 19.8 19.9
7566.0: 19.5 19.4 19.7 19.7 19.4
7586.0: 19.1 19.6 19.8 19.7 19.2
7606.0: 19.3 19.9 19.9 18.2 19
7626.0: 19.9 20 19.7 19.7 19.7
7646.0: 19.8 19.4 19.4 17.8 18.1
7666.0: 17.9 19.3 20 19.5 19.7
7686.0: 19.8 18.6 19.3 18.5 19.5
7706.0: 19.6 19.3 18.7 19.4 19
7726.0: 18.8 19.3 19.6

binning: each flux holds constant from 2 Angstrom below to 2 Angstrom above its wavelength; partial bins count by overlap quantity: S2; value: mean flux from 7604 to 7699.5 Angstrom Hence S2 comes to 19.3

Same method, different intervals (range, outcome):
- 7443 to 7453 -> 19.4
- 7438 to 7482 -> 19.7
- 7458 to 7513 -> 19.5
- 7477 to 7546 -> 19.5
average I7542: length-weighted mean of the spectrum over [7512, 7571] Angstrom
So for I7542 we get 19.6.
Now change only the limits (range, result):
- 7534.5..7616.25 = 19.6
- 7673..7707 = 19.4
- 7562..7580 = 19.6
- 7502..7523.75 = 19.3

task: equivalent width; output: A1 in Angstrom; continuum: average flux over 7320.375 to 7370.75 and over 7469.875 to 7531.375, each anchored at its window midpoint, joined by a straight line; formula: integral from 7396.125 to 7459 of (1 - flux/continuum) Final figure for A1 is 0.4 Angstrom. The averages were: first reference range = 19.8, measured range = 19.5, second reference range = 19.5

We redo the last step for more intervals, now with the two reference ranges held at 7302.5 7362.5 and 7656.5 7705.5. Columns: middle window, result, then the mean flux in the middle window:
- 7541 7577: -0.6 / 19.6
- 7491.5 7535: 0.0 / 19.4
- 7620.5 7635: -0.4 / 19.7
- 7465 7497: -0.3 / 19.6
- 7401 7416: 0.3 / 19.2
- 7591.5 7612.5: -0.4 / 19.6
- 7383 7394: 0.2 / 19.3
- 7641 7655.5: -0.4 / 19.6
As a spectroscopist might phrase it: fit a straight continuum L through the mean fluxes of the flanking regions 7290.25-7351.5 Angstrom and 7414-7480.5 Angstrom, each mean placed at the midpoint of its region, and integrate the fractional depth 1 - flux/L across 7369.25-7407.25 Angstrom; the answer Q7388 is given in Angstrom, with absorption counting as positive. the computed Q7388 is 0.1 Angstrom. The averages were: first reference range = 19.8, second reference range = 19.6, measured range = 19.7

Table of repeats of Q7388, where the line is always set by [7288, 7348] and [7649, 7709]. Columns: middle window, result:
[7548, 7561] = -0.2 Angstrom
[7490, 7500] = 0.1 Angstrom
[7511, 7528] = -0.1 Angstrom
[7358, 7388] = -0.1 Angstrom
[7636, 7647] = -0.3 Angstrom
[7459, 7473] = -0.2 Angstrom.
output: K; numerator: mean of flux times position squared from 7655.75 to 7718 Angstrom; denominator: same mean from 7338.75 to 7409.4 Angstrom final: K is 1.1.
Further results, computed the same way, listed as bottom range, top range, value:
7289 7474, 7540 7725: 1.05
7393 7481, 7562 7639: 1.04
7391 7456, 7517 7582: 1.04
